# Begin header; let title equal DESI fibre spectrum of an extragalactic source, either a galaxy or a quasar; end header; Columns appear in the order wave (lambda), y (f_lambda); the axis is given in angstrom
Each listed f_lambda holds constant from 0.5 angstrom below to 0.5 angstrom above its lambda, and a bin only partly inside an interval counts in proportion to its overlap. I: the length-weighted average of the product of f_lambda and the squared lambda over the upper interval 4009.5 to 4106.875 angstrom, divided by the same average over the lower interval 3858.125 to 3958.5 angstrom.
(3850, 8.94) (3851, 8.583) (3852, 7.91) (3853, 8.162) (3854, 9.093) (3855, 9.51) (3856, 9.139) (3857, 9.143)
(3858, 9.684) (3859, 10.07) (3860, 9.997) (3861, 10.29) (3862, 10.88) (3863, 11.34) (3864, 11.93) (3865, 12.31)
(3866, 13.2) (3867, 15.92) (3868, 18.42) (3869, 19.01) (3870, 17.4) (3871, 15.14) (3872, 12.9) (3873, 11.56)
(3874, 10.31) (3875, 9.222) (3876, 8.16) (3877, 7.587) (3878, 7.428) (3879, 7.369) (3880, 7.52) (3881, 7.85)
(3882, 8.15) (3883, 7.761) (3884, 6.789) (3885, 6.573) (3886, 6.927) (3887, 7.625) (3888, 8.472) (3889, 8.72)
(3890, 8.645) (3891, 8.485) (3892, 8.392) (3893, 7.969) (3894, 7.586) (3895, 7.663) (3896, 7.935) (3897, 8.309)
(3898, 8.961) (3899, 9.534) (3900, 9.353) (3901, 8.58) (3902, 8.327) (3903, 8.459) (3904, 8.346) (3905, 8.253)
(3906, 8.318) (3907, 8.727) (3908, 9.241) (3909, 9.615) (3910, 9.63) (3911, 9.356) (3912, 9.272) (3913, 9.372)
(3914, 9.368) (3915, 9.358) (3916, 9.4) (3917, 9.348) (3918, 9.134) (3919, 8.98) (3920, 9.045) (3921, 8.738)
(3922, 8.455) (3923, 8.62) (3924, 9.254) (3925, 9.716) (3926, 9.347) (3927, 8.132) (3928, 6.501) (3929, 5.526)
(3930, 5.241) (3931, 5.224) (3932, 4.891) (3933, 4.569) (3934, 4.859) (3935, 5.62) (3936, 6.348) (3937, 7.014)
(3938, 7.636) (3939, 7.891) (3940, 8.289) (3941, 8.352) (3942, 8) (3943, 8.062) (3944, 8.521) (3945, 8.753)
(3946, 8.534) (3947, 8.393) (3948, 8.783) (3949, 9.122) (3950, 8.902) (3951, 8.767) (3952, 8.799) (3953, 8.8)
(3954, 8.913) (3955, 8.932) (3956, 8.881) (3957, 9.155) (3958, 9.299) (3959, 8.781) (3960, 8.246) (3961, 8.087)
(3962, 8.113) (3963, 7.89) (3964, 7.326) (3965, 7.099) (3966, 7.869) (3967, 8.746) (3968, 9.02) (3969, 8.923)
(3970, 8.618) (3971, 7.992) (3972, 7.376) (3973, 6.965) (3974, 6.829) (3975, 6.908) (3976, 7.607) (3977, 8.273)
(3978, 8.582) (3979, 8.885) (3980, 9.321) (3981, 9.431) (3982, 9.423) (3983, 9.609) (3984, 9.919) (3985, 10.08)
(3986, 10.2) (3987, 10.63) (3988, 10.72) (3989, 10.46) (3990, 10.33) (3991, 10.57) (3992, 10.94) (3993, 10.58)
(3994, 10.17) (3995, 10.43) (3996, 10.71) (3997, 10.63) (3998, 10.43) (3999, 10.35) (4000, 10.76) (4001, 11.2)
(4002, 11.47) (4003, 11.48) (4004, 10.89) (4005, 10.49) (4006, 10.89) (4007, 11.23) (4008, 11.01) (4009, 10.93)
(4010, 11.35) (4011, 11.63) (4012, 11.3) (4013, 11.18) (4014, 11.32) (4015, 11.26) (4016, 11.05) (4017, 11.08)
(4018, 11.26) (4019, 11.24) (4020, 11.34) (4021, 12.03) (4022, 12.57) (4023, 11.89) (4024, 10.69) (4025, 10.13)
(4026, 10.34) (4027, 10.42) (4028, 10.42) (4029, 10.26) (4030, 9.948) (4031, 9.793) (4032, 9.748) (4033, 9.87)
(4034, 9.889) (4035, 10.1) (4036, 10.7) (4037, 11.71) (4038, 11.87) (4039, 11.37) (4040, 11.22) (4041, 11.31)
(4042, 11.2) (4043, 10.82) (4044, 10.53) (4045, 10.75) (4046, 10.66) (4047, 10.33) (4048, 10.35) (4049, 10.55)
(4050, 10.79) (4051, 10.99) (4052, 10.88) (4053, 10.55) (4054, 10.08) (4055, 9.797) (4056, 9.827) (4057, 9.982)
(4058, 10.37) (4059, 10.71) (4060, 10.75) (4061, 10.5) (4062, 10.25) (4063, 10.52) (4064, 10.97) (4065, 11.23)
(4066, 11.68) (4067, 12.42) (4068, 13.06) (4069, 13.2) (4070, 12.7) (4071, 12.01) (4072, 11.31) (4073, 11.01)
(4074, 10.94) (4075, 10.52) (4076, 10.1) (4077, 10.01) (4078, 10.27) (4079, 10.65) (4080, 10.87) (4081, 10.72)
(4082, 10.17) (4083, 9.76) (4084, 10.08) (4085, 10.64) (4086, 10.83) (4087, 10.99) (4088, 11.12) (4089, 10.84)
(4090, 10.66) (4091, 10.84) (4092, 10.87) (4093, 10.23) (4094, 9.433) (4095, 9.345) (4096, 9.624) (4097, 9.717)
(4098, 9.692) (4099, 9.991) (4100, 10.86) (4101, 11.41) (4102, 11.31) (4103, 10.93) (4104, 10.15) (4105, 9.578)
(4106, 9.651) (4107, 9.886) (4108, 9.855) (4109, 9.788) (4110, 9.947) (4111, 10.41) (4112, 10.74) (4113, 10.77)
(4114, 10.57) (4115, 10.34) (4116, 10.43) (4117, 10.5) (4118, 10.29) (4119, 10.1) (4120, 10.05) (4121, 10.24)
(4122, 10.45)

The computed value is 1.3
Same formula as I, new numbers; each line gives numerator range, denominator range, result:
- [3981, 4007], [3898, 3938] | 1.35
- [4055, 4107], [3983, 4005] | 1.05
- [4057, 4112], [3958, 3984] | 1.36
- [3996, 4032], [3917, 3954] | 1.45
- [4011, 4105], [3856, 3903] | 1.19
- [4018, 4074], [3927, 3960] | 1.49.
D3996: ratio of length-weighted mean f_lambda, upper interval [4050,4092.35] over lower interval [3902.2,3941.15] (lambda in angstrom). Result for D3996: 1.35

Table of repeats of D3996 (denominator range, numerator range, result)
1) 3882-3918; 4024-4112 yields 1.24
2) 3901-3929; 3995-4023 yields 1.26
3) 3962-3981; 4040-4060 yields 1.31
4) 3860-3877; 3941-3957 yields 0.68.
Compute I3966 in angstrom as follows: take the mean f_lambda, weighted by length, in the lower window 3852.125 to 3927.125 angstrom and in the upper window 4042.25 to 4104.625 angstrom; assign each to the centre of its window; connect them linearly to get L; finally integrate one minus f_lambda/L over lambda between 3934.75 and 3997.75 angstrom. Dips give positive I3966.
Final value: 7.89 angstrom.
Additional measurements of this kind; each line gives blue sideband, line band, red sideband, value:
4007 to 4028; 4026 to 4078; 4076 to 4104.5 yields 0.11 angstrom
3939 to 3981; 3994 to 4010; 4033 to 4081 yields -2.36 angstrom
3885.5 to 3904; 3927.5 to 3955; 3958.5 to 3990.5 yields 3.55 angstrom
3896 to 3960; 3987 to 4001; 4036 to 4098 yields -1.61 angstrom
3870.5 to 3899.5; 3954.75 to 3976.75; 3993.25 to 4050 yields 4.03 angstrom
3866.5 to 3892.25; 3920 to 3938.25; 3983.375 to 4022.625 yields 5.95 angstrom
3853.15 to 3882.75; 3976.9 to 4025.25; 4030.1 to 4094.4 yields 0.67 angstrom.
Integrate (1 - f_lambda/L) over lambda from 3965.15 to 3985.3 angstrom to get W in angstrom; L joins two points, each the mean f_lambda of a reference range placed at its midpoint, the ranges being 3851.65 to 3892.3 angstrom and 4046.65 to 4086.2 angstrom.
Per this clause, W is 3.87 angstrom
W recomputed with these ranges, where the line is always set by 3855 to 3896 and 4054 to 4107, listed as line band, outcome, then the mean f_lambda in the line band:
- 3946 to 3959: 1.8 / 8.88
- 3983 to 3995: 0.0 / 10.4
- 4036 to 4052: -0.6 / 11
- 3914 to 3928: 1.7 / 8.96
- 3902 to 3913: 1.3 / 8.92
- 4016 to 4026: -0.8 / 11.3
